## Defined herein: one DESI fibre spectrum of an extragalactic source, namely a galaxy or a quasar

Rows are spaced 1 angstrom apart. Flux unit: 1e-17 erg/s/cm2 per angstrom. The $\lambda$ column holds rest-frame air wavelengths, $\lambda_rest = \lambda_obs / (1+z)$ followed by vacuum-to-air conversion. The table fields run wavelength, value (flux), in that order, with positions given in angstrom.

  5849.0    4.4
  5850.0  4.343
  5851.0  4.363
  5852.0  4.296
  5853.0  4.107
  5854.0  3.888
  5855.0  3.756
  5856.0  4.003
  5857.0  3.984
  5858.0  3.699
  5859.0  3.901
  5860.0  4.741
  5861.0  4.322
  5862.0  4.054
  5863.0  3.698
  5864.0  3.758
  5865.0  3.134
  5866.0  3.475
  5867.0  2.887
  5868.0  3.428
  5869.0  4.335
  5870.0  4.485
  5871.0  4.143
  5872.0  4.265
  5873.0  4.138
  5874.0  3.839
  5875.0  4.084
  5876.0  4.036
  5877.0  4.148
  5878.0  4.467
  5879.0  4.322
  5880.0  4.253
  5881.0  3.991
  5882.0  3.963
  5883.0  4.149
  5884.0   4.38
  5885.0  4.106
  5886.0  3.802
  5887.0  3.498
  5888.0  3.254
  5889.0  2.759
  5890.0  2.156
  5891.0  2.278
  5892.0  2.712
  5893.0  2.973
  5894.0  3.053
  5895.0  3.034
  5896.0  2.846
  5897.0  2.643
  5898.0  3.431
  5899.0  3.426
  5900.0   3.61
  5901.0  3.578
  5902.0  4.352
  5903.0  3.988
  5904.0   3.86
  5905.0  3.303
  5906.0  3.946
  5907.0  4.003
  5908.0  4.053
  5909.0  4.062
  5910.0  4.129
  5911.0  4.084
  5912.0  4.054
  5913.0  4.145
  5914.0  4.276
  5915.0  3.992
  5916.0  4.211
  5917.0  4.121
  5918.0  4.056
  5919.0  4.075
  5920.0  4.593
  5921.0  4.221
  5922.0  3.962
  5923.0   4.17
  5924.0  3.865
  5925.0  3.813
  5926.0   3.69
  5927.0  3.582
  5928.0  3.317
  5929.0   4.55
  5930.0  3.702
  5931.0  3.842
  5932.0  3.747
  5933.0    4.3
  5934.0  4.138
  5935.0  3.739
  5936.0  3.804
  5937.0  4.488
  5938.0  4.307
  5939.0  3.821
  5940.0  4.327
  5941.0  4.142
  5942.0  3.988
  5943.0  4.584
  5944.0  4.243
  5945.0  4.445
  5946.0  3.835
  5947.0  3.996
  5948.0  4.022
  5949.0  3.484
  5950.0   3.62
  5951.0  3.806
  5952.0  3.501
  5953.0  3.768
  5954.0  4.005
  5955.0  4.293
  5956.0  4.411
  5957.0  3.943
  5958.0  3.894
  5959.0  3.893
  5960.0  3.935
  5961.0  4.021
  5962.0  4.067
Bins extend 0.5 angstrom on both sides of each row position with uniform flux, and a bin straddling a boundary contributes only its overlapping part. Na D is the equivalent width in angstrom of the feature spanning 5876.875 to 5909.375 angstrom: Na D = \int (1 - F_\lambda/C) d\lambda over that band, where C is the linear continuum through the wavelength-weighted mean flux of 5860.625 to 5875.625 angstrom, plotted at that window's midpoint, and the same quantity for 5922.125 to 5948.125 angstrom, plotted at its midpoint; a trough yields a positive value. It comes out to 2.8 angstrom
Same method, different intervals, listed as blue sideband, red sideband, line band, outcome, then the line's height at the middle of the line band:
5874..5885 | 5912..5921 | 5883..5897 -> 3.38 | 4.17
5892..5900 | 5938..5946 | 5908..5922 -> -2.41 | 3.54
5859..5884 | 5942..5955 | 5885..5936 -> 3.56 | 3.98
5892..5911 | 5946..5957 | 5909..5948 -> -3.37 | 3.74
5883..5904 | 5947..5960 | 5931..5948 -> -1.57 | 3.76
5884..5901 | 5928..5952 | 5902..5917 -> -2.44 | 3.46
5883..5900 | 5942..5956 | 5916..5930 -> -1.45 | 3.63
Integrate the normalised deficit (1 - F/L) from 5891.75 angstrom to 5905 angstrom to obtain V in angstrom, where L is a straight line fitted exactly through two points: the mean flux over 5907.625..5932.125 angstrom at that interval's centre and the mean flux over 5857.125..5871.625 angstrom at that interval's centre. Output 2.0 angstrom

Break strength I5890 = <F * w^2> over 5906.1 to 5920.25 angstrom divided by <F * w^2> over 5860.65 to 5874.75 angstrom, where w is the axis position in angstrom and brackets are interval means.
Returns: 1.09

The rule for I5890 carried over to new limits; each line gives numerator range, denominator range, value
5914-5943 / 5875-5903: 1.15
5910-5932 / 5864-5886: 1.02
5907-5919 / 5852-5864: 1.04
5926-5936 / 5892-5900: 1.27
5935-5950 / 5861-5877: 1.08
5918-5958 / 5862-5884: 1.03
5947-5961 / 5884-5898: 1.30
